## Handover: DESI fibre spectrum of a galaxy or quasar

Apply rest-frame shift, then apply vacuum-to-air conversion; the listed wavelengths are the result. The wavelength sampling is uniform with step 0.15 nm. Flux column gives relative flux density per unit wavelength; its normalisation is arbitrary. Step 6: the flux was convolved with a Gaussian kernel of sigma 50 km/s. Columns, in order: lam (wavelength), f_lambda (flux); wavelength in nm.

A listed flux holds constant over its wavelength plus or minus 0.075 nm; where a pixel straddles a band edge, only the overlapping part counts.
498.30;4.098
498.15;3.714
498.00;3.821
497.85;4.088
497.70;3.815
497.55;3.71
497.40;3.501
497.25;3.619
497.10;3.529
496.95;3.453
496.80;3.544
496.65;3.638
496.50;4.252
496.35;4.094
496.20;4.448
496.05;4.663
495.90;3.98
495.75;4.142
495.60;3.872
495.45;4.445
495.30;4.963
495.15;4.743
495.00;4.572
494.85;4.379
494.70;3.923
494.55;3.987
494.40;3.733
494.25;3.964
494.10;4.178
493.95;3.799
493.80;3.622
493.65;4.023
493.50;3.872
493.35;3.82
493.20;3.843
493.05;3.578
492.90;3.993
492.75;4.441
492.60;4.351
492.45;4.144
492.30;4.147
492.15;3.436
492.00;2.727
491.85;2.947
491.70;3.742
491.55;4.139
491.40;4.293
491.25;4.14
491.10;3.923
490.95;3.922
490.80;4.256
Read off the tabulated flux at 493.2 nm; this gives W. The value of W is 3.843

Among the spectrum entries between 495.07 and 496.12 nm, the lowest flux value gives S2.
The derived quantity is 3.872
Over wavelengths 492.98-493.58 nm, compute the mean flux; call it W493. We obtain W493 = 3.78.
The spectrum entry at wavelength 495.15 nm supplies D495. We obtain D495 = 4.743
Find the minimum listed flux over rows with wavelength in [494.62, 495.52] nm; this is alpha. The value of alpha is 3.923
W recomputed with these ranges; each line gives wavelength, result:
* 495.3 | 4.963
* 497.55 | 3.71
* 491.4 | 4.293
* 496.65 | 3.638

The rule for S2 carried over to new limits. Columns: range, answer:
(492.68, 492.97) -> 3.993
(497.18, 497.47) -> 3.501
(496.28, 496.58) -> 4.094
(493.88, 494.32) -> 3.799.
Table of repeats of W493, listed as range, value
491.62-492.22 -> 3.22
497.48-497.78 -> 3.77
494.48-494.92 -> 4.09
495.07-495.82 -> 4.44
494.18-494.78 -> 3.91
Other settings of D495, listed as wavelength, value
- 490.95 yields 3.922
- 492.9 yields 3.993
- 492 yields 2.727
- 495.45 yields 4.445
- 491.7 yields 3.742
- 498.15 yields 3.714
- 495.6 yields 3.872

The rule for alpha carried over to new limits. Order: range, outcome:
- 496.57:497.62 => 3.453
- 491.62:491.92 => 2.947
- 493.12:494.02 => 3.622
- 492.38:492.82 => 4.144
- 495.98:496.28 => 4.448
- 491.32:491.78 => 3.742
